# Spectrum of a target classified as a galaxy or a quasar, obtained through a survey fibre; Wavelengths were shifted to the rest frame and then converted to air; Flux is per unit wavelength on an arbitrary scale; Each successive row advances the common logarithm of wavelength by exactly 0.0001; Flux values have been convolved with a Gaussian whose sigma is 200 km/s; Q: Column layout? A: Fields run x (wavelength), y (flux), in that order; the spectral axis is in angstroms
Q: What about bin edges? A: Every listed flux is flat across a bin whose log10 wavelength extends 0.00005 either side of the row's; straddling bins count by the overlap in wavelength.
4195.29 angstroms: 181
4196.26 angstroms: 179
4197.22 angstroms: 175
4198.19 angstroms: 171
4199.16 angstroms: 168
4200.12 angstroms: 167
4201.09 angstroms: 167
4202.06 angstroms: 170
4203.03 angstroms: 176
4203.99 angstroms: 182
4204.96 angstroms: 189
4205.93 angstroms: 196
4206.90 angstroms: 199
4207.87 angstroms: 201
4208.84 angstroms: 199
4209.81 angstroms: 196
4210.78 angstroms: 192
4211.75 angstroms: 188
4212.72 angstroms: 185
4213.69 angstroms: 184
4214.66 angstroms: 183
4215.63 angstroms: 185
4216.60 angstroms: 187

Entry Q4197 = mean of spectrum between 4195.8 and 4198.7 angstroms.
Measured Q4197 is 175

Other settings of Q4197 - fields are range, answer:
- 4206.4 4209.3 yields 199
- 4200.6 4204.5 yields 174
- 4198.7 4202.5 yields 168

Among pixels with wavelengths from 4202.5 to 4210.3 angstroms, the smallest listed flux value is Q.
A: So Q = 176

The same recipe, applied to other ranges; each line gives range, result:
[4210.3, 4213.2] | 185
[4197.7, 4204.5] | 167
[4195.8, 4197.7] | 175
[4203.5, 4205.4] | 182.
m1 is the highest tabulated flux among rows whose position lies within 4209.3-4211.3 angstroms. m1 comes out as 196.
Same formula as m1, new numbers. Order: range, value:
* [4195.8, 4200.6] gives 179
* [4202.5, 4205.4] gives 189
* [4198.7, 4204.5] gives 182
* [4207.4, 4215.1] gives 201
